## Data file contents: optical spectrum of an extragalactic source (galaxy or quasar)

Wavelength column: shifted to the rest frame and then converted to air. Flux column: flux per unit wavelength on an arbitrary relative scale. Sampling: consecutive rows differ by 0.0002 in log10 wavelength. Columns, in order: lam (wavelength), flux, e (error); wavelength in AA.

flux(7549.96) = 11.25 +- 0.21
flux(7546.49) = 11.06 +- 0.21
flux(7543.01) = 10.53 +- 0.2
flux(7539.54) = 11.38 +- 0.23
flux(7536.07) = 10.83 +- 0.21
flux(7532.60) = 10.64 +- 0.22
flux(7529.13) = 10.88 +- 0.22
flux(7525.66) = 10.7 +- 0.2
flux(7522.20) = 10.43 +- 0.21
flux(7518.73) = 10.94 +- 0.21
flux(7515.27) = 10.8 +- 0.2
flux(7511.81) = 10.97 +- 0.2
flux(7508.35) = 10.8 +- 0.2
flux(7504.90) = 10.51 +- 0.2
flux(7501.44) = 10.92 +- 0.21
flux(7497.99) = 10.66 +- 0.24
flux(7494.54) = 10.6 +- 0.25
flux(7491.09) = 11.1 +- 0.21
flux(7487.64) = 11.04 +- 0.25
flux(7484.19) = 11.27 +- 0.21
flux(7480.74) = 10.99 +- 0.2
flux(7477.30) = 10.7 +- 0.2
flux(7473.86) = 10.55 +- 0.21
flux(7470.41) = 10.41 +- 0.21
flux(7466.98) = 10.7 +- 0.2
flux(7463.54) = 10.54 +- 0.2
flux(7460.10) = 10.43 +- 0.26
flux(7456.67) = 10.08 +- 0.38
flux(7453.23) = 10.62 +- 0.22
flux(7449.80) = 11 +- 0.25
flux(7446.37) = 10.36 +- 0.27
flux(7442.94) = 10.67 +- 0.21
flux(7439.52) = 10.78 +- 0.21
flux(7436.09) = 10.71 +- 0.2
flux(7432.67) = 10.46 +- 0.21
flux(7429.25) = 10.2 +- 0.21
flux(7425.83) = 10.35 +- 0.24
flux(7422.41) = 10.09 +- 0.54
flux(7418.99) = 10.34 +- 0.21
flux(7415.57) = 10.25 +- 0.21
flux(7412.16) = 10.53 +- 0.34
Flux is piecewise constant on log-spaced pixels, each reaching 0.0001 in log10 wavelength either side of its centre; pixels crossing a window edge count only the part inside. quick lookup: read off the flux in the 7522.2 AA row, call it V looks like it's 10.43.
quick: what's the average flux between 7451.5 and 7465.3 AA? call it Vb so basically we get 10.4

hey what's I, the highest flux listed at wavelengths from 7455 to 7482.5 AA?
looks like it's 10.99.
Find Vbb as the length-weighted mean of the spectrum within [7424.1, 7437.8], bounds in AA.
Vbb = 10.4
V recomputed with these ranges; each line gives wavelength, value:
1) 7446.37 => 10.36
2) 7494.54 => 10.6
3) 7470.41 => 10.41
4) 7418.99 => 10.34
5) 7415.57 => 10.25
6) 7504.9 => 10.51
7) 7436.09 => 10.71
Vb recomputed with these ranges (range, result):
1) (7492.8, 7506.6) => 10.7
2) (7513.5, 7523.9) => 10.7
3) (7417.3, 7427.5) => 10.3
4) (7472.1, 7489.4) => 10.9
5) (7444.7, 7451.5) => 10.7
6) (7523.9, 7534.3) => 10.7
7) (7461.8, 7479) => 10.6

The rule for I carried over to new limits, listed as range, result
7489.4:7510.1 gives 11.1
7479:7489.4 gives 11.27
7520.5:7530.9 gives 10.88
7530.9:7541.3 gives 11.38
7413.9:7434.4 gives 10.46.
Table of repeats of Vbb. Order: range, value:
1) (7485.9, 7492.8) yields 11.1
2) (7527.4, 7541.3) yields 10.9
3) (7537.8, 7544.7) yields 11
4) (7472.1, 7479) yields 10.6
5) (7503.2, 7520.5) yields 10.8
